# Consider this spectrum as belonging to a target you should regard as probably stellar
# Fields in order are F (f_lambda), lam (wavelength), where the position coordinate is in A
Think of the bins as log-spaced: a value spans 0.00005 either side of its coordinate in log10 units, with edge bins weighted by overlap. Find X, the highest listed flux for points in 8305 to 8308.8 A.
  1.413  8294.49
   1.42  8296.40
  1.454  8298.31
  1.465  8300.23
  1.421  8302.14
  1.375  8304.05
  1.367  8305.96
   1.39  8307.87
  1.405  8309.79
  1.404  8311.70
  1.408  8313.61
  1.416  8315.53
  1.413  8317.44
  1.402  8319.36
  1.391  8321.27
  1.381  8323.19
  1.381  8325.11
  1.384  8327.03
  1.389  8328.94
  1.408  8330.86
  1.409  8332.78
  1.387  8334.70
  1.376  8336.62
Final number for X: 1.39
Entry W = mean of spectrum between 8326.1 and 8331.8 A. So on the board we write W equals 1.4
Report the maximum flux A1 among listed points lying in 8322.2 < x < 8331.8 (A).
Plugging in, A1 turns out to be 1.408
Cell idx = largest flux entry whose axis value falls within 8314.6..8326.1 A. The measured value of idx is 1.416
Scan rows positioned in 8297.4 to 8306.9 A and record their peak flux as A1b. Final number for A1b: 1.465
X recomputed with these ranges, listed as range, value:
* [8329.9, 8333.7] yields 1.409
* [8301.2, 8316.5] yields 1.421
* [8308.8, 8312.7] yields 1.405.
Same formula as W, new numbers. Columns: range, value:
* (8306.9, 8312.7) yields 1.4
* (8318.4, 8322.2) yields 1.4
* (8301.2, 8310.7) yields 1.39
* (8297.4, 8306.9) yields 1.42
